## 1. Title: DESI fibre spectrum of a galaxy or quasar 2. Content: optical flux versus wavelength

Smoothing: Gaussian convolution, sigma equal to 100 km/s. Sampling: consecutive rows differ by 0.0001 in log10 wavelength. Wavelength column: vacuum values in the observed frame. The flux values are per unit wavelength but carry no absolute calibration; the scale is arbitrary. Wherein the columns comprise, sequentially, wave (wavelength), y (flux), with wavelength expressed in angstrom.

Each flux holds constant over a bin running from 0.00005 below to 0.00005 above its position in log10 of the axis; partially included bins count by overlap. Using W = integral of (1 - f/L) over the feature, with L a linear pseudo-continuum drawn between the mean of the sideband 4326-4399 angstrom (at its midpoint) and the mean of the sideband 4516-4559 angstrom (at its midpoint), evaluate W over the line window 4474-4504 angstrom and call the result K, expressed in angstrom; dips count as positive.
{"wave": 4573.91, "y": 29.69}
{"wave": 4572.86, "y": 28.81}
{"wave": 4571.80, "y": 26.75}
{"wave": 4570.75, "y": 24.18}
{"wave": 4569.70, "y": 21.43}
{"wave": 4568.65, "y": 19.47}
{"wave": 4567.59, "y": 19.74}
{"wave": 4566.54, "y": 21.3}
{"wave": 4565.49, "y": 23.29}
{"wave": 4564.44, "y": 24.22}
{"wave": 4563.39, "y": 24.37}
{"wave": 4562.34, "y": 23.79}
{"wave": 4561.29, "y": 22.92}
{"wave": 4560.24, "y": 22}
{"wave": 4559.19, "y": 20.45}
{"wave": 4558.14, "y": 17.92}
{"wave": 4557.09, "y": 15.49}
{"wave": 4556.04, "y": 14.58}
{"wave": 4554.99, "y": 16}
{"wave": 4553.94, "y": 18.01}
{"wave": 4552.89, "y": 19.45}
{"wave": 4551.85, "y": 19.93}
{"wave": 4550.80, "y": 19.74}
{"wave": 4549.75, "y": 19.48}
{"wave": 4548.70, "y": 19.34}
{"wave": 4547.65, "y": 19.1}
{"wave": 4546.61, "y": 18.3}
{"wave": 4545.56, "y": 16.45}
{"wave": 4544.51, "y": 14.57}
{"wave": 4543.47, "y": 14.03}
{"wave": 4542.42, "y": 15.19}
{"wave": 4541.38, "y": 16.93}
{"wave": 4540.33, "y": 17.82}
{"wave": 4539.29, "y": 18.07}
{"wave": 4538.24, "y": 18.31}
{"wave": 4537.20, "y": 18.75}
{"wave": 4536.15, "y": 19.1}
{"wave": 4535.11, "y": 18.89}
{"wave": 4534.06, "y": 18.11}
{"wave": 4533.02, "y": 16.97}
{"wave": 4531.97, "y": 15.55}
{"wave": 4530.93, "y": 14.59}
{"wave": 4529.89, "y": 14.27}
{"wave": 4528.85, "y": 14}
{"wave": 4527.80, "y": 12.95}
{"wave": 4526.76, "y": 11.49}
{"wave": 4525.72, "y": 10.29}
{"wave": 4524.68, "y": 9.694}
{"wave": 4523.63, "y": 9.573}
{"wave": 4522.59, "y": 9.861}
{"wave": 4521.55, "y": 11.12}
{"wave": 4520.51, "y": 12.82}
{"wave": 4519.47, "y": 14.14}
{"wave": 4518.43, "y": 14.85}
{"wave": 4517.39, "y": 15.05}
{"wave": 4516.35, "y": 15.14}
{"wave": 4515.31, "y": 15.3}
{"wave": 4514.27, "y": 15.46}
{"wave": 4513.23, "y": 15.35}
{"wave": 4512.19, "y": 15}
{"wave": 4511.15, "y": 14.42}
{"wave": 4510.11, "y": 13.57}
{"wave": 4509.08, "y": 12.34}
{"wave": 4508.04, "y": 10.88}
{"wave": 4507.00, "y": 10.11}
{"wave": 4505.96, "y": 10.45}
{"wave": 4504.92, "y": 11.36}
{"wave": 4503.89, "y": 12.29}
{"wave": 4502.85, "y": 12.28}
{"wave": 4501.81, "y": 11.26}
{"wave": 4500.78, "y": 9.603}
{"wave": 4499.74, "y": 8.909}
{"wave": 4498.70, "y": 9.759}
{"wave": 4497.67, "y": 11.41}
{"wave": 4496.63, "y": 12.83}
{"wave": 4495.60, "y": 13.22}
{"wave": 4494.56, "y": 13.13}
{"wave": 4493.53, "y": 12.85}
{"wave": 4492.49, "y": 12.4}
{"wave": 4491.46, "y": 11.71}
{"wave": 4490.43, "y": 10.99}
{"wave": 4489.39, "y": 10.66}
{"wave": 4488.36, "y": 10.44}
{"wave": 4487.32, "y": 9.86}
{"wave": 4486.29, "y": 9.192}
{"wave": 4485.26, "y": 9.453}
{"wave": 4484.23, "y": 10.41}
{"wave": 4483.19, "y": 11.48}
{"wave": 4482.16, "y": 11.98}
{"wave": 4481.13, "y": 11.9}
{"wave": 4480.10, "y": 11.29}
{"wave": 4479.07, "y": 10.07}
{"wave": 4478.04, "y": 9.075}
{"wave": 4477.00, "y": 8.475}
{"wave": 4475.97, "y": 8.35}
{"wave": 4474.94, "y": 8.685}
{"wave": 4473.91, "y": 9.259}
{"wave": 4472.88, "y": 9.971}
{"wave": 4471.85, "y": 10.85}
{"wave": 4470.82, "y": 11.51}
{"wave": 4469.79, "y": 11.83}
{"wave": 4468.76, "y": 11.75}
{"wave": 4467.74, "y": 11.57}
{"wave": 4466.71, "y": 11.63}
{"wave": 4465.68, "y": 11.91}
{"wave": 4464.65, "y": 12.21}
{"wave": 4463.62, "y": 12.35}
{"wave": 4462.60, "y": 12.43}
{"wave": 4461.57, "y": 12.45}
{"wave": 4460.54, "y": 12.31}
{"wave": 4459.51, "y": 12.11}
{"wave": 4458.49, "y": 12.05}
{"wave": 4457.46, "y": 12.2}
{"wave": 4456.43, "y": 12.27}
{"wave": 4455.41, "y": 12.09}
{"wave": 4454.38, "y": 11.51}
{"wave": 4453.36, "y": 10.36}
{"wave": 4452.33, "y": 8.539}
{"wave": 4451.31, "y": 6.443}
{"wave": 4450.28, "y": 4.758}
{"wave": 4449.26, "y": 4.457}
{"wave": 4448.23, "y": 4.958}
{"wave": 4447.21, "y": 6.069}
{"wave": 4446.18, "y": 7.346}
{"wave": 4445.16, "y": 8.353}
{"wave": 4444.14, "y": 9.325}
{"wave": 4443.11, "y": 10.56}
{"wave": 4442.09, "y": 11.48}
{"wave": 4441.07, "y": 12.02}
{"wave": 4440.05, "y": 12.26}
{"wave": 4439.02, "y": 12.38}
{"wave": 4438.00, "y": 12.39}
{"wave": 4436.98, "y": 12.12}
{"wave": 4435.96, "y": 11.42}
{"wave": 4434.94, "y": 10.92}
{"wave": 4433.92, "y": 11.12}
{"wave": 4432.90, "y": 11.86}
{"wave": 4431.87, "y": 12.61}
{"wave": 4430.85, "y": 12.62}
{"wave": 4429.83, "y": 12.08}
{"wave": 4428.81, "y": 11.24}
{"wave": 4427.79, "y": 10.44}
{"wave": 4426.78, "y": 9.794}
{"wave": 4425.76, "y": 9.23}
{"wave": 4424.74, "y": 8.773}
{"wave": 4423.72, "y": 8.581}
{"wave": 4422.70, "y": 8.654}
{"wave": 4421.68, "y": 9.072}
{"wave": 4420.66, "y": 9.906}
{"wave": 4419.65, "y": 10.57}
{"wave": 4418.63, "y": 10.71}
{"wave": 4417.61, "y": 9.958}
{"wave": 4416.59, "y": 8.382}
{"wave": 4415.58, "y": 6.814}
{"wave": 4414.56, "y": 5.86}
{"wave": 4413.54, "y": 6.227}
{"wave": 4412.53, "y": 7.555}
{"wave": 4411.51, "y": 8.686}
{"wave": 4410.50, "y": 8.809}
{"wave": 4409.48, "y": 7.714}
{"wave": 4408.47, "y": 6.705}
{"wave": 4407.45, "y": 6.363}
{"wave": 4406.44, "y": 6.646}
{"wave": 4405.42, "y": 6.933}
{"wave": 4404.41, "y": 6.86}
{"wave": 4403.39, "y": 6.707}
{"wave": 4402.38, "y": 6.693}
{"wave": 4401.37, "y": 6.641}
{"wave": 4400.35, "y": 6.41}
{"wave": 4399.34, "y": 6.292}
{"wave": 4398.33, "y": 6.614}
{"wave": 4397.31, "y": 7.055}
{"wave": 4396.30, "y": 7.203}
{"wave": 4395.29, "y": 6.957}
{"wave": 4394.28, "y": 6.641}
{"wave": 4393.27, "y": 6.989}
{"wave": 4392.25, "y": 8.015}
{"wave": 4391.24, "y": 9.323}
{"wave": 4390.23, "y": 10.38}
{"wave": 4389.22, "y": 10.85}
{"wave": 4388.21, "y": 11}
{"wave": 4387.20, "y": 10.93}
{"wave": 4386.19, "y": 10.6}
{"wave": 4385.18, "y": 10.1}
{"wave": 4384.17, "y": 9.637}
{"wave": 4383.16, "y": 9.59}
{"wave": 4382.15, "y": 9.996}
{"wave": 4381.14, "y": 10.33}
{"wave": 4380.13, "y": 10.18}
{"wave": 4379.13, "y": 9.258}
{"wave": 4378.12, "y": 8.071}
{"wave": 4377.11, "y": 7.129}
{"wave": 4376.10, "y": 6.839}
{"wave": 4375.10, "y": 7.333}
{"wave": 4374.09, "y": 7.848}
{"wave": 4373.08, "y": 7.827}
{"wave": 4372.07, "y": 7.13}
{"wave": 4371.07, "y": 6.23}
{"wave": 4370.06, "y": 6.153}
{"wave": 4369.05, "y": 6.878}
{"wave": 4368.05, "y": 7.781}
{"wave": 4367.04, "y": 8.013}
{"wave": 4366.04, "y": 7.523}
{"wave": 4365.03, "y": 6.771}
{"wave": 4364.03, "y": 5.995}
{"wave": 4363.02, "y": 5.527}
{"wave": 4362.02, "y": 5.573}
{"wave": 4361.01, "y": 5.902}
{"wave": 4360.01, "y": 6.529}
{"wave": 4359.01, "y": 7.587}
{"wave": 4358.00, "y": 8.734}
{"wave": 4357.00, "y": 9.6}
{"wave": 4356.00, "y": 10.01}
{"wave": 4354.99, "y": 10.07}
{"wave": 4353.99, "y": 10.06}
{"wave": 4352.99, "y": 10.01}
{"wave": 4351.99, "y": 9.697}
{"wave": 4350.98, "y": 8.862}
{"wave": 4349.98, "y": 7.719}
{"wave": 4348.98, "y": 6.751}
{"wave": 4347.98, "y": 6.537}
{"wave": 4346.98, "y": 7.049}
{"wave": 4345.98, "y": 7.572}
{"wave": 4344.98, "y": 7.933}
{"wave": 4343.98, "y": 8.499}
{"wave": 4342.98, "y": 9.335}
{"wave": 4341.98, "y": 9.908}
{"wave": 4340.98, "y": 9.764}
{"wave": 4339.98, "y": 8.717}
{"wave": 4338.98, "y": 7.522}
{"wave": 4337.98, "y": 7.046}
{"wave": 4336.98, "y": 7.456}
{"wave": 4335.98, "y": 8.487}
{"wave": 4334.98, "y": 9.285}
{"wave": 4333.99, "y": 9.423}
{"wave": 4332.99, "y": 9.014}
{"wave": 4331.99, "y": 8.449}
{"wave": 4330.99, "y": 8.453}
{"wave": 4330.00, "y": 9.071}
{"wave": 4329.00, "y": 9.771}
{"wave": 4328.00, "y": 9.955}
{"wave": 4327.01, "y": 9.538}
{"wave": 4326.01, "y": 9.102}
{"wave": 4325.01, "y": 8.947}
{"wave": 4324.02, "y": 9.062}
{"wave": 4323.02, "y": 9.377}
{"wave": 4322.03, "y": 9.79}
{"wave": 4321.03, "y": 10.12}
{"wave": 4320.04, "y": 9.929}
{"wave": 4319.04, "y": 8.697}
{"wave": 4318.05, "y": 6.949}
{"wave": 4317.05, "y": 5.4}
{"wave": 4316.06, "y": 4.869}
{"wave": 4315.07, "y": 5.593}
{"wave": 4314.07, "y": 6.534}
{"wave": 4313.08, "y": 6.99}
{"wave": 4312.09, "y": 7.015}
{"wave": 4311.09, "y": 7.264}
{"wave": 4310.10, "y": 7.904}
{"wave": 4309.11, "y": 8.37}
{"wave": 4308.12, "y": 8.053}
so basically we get 6.5 angstrom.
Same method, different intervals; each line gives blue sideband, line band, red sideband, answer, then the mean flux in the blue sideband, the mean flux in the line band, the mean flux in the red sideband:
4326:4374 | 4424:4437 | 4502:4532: -0.8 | 8.13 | 11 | 12.8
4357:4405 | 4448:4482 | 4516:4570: 6.0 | 7.86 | 10.4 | 17.1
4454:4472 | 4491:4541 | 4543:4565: 8.3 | 12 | 13.5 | 19.1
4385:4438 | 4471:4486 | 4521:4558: 2.9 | 8.89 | 10.1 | 15.9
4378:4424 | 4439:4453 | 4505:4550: 2.9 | 8.34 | 8.37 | 14.8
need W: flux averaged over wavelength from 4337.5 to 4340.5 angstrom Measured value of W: 7.77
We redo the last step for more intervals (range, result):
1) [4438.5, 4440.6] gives 12.3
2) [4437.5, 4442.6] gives 12.1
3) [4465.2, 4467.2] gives 11.8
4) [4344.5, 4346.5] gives 7.75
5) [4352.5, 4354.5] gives 10.1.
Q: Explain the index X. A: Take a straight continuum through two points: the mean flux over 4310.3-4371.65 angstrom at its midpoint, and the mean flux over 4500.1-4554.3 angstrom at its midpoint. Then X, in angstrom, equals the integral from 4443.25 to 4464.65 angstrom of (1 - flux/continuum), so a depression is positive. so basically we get 4.4 angstrom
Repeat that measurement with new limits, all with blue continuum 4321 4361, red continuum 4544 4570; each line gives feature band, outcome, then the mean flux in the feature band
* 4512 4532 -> 5.2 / 13.2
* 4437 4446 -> 1.8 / 11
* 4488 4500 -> 3.5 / 11.6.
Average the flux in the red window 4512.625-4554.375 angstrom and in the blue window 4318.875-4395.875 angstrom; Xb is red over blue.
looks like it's 1.85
